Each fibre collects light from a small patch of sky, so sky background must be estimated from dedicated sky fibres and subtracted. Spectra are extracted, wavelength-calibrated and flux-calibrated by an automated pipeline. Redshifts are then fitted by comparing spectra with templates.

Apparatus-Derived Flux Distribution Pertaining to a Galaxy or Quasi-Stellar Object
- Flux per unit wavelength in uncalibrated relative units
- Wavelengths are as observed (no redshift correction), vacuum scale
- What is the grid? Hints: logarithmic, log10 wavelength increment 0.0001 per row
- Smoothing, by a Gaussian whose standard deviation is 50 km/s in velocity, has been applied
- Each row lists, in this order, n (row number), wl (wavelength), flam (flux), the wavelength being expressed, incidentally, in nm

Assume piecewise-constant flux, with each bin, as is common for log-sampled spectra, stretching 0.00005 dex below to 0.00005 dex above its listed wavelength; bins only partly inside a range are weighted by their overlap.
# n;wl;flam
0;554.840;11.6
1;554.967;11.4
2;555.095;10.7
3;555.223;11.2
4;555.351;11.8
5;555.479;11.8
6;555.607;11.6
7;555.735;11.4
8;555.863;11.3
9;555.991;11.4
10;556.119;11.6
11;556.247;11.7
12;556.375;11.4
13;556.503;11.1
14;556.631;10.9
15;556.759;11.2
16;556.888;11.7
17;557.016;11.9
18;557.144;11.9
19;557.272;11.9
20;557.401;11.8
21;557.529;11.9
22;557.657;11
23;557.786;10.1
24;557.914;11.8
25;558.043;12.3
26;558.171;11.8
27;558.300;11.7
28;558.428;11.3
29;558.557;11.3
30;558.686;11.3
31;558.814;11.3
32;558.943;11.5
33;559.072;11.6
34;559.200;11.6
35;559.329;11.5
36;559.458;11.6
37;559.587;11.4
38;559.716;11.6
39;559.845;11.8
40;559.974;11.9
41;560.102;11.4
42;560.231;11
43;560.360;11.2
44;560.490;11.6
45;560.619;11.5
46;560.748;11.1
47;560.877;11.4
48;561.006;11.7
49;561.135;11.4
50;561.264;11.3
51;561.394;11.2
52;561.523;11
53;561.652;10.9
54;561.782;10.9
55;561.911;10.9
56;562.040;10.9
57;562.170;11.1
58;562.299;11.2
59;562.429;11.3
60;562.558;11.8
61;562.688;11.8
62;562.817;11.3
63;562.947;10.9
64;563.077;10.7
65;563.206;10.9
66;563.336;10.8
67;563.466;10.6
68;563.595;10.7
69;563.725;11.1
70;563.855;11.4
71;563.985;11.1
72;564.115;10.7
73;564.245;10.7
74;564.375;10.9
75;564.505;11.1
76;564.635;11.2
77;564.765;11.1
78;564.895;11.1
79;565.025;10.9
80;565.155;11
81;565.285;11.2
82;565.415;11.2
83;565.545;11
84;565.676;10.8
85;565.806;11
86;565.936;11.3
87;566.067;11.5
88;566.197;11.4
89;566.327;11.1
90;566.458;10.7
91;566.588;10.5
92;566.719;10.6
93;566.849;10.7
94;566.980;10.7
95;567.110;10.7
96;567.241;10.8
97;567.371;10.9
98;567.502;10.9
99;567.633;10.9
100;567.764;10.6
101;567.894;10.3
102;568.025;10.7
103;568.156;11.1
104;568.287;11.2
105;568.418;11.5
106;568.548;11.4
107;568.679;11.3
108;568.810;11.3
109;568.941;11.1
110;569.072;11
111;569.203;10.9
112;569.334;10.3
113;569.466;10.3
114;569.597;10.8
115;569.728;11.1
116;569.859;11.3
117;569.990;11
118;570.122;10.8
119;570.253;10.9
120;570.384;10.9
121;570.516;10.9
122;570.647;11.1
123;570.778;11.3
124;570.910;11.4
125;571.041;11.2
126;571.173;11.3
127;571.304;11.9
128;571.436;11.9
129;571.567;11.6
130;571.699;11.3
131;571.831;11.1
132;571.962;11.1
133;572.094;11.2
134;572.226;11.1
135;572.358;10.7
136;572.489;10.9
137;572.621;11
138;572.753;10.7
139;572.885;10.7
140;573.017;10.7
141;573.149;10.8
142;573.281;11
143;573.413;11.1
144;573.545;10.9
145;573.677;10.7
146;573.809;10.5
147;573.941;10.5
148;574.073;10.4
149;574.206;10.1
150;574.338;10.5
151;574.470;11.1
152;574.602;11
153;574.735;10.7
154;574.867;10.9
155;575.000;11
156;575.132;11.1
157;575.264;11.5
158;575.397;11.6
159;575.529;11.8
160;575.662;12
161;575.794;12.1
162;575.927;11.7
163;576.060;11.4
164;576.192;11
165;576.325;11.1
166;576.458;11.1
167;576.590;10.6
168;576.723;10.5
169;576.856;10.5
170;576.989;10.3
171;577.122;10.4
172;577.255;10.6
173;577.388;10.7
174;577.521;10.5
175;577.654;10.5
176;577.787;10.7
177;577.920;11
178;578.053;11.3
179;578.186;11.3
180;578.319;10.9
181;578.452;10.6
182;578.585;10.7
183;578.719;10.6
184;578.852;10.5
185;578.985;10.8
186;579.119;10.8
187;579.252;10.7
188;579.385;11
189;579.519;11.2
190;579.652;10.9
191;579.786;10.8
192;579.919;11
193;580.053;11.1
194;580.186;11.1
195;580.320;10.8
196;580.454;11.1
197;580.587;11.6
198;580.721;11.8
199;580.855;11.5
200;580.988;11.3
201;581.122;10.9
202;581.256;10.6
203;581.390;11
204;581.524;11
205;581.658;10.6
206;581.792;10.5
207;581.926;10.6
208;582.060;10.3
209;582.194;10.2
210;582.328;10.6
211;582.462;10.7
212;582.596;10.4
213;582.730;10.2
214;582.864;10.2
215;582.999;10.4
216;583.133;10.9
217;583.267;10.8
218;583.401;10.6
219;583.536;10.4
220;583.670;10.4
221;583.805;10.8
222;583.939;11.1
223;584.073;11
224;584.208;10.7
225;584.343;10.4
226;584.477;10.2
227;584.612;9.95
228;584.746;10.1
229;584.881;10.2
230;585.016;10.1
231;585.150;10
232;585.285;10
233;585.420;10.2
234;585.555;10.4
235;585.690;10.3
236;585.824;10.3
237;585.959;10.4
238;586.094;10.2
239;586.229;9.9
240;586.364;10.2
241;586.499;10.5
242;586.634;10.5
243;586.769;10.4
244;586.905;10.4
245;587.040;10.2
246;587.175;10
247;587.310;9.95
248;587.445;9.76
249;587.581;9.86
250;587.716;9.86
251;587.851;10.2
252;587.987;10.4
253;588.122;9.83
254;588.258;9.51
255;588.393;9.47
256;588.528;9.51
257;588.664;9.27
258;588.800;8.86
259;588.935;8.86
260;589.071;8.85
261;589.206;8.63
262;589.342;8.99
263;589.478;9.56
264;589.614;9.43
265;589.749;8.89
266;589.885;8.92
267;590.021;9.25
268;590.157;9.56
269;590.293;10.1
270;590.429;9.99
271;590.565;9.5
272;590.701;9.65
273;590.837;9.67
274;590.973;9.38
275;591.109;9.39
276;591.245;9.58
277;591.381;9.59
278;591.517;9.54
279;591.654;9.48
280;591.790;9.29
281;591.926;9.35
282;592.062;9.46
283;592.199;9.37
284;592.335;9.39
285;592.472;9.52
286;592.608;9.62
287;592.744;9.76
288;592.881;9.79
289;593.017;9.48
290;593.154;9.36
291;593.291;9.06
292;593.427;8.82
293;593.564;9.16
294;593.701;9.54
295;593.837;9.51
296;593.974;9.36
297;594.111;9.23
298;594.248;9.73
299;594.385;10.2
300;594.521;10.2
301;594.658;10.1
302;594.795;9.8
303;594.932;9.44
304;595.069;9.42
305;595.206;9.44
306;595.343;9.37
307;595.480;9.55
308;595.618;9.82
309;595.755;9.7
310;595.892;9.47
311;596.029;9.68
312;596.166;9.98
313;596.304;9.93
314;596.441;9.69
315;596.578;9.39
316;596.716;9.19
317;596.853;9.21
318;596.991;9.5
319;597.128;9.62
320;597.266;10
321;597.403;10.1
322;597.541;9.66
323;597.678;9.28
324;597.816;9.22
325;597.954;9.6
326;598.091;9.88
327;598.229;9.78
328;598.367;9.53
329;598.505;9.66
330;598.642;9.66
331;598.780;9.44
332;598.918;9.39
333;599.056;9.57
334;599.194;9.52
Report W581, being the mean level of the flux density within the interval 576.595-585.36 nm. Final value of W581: 10.7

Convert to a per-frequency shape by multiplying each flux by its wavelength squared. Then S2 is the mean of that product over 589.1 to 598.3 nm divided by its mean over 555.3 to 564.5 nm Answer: 0.9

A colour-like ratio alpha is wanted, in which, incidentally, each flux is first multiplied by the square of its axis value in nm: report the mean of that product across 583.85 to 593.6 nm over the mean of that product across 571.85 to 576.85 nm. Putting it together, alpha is 0.93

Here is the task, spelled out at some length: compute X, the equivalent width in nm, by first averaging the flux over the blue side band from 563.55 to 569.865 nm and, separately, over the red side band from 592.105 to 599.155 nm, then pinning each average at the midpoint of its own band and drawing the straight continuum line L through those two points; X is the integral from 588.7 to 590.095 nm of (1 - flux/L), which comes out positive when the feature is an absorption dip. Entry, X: 0.12 nm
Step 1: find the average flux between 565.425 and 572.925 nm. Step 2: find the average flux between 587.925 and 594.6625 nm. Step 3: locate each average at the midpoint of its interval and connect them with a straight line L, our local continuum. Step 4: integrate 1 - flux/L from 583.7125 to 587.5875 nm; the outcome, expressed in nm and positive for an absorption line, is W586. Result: -0.170 nm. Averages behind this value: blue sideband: 11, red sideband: 9.45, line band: 10.3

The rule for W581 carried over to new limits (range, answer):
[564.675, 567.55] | 11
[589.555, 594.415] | 9.46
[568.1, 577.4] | 11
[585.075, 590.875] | 9.77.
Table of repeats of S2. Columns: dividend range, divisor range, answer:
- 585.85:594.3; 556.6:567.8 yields 0.94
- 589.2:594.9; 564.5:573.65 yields 0.93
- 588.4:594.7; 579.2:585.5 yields 0.91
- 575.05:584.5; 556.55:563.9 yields 1.03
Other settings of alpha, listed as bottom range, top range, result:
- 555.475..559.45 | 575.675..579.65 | 1.02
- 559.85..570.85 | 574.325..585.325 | 1.03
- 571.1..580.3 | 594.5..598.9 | 0.94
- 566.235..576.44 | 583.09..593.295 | 0.95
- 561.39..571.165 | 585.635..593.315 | 0.95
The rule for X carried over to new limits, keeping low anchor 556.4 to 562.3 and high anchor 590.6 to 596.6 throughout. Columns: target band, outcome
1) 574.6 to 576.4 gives -0.14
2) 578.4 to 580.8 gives -0.15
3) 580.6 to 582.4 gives -0.12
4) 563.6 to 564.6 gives 0.01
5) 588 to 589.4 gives 0.08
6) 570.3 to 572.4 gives -0.10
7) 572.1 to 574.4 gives -0.02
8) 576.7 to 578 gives -0.02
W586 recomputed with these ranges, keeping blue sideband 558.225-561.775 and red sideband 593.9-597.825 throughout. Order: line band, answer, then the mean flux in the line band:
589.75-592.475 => 0.11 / 9.48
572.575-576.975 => -0.12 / 11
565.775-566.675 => 0.00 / 11.1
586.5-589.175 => 0.07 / 9.78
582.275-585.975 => -0.07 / 10.4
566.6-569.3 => 0.02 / 10.9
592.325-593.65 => 0.05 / 9.39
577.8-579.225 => -0.05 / 10.8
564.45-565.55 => 0.01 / 11.1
